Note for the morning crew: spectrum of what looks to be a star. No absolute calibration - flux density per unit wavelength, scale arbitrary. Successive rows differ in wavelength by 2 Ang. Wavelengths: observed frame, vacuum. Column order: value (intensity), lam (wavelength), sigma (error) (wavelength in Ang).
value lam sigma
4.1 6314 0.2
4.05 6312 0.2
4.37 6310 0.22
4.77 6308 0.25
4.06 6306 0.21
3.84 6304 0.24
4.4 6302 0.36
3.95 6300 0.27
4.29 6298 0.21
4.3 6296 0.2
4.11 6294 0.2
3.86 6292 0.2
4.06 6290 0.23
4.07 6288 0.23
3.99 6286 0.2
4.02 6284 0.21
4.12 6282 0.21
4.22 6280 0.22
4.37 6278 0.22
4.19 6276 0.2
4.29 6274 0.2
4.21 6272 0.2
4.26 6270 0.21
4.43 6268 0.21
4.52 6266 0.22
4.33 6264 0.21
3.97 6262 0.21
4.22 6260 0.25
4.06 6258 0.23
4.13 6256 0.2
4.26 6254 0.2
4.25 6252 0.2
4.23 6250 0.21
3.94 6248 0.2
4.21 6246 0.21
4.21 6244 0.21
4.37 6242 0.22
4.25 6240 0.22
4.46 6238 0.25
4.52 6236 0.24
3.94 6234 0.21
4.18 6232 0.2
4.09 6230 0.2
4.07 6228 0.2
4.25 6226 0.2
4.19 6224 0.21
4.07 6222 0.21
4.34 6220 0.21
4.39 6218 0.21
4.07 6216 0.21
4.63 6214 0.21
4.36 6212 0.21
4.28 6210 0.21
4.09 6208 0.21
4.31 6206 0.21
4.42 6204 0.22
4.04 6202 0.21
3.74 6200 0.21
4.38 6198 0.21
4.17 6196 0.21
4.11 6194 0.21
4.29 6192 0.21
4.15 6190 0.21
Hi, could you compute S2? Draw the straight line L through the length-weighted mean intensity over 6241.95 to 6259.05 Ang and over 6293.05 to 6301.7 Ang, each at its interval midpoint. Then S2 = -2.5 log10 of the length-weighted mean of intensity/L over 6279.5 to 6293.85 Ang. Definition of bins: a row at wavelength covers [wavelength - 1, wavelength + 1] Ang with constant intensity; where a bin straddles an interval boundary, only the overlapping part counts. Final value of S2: 0.04 mag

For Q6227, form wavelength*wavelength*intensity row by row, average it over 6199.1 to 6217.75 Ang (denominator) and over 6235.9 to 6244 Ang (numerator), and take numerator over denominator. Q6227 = 1.04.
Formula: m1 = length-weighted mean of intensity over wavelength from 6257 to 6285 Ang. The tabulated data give 4.23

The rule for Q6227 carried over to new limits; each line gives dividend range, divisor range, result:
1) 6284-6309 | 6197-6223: 1.00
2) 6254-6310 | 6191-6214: 1.02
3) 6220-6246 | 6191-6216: 1.01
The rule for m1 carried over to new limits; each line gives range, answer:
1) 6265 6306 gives 4.17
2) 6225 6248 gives 4.22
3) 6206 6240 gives 4.25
